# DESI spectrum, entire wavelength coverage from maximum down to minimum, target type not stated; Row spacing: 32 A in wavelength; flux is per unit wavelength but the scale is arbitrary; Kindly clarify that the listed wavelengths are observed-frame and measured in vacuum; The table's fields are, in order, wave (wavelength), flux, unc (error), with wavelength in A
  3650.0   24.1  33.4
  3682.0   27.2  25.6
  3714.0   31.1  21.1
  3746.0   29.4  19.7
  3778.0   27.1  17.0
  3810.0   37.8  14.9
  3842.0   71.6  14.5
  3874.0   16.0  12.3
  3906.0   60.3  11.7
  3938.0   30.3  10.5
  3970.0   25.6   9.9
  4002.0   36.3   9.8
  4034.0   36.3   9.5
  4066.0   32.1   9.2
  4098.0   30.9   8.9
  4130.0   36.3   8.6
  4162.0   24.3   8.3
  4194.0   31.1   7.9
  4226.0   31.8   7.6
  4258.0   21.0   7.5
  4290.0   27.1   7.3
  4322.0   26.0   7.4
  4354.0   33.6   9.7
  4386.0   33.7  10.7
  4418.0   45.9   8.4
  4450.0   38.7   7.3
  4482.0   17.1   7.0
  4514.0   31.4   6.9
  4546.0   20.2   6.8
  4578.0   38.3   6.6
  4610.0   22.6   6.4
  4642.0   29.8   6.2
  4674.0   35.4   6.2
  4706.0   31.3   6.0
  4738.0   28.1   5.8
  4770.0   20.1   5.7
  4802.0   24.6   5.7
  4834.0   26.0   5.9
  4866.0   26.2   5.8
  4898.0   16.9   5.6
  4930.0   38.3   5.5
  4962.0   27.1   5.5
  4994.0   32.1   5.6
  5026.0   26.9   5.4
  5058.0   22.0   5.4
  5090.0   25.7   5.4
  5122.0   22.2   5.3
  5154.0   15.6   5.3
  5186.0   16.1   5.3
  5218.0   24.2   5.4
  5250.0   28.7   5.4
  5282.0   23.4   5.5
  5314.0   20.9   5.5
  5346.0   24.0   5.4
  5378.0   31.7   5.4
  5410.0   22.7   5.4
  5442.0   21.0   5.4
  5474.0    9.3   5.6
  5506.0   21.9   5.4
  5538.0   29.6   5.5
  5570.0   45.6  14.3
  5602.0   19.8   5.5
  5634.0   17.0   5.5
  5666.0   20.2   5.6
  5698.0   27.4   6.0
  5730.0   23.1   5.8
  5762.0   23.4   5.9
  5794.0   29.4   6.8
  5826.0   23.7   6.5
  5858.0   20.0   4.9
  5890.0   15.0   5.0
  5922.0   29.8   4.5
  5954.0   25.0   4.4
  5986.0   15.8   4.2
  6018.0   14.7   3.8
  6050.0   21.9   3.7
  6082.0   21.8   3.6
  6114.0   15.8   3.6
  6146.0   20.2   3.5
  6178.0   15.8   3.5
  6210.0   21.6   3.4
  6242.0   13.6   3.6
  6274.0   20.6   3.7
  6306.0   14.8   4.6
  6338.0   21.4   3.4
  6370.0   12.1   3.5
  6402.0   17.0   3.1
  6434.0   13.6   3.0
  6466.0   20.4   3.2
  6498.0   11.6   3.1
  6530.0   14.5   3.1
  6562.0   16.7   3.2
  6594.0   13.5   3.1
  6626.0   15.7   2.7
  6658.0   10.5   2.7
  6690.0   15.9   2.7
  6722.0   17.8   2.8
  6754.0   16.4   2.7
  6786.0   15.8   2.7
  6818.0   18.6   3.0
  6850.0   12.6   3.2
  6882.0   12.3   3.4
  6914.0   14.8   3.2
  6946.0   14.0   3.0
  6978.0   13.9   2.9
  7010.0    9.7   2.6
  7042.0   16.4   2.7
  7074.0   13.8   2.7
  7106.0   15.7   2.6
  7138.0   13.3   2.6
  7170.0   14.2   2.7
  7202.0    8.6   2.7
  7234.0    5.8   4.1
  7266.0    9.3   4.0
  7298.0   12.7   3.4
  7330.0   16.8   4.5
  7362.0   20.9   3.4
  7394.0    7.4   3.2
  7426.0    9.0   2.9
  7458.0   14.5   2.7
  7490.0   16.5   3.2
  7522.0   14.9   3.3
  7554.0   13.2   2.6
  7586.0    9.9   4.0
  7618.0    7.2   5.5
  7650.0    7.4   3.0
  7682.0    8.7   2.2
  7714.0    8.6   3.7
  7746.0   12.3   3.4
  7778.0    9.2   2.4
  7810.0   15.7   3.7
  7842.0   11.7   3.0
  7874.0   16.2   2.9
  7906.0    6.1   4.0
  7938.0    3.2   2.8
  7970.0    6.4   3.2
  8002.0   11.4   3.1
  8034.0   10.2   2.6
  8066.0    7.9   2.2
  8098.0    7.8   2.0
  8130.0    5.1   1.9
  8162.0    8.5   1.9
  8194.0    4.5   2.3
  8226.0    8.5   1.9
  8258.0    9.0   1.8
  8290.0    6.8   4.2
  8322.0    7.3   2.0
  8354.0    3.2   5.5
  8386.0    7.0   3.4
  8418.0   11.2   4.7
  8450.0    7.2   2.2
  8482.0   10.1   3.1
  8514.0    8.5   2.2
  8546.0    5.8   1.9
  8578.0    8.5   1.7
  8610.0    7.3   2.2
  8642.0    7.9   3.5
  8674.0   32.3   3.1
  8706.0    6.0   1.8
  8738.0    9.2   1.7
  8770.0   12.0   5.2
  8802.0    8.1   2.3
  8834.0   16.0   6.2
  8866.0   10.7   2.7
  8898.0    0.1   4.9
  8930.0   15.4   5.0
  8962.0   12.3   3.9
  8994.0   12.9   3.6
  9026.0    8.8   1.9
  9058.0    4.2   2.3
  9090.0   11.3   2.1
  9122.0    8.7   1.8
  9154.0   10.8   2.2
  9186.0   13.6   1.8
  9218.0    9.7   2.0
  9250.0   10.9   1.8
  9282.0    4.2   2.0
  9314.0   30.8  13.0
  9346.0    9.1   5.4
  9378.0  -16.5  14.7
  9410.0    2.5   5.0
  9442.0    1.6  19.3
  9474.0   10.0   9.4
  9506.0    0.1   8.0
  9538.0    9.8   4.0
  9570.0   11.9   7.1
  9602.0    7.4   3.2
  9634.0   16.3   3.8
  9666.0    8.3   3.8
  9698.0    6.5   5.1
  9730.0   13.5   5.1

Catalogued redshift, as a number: 1.32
